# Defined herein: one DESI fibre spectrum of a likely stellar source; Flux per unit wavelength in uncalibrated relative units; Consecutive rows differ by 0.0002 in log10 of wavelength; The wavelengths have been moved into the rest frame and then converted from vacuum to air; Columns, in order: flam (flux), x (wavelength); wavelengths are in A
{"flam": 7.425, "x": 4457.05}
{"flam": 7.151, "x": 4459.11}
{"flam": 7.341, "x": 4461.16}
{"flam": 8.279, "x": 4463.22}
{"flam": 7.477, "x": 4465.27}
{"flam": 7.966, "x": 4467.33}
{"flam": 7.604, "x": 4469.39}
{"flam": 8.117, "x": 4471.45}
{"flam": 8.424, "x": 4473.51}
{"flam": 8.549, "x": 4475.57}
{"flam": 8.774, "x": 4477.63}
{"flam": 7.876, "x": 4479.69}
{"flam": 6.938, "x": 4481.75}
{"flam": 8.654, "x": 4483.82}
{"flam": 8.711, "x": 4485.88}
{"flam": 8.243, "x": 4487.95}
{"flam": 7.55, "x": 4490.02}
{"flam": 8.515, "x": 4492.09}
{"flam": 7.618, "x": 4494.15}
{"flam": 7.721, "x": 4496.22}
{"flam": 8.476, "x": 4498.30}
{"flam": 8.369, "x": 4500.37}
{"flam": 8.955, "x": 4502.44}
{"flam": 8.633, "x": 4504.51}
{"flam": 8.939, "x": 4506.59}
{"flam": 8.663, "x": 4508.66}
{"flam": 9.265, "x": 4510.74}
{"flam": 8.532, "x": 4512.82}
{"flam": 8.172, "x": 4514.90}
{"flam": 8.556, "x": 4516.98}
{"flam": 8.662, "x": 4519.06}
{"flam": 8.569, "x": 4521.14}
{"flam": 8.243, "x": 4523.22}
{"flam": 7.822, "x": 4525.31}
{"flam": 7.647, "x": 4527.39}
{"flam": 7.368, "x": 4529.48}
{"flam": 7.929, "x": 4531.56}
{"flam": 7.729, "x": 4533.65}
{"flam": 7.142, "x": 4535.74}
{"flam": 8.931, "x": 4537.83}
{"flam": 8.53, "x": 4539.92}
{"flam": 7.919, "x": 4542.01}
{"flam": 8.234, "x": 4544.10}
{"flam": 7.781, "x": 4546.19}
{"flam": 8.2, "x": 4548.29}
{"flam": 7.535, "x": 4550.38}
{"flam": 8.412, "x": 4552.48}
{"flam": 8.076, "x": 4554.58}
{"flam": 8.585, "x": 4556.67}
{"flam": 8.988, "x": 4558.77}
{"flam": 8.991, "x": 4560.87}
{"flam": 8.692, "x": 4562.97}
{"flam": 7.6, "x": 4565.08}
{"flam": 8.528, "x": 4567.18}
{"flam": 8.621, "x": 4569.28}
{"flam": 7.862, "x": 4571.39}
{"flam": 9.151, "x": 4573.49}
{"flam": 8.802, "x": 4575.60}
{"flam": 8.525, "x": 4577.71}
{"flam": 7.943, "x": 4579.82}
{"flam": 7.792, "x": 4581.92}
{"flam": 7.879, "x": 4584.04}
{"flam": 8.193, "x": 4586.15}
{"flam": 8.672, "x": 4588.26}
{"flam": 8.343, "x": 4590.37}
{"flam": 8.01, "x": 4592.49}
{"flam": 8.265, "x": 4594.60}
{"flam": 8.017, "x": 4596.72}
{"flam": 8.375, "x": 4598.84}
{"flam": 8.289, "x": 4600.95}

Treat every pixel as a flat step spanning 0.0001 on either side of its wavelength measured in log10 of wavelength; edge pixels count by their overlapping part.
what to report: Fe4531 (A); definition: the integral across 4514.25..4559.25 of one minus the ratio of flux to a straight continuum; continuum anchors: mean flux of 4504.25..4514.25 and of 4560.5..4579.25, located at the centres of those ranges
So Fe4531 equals 2.75 A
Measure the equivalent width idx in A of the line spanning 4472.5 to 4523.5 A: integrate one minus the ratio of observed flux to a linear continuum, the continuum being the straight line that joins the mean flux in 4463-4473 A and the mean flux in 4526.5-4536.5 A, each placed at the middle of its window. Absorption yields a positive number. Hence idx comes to -4.3 A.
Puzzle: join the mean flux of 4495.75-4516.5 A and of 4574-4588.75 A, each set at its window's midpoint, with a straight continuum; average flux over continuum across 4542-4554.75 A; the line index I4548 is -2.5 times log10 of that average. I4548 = 0.05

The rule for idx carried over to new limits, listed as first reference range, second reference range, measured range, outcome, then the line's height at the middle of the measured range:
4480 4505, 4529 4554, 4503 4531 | -1.0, 8.09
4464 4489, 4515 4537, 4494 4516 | -1.3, 8.04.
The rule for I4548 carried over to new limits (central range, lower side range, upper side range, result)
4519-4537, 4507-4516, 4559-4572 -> 0.10 mag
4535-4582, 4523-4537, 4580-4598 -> -0.06 mag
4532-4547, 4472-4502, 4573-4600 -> 0.03 mag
